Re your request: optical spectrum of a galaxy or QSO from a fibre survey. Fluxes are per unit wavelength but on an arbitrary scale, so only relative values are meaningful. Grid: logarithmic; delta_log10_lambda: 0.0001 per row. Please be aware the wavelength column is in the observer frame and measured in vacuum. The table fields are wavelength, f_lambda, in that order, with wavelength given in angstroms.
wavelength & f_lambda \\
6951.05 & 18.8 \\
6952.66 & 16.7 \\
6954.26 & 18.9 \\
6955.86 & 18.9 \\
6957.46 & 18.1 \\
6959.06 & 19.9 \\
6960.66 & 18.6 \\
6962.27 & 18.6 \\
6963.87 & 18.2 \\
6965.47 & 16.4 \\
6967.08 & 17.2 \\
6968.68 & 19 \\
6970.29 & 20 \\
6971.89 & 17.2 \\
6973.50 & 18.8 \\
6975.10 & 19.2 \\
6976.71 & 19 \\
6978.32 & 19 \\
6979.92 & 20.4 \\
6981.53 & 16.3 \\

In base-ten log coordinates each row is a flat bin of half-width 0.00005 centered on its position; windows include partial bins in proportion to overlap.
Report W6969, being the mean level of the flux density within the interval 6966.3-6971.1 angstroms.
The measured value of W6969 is 18.8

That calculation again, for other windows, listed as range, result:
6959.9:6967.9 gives 17.8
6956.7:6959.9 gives 19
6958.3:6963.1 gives 19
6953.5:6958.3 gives 18.7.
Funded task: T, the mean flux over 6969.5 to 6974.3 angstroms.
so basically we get 18.7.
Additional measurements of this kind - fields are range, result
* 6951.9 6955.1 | 17.8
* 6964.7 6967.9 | 16.8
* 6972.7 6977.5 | 19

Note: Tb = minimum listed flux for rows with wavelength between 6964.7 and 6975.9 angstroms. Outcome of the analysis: 16.4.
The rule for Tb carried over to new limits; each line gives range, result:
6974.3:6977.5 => 19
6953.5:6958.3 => 18.1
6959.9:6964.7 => 18.2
